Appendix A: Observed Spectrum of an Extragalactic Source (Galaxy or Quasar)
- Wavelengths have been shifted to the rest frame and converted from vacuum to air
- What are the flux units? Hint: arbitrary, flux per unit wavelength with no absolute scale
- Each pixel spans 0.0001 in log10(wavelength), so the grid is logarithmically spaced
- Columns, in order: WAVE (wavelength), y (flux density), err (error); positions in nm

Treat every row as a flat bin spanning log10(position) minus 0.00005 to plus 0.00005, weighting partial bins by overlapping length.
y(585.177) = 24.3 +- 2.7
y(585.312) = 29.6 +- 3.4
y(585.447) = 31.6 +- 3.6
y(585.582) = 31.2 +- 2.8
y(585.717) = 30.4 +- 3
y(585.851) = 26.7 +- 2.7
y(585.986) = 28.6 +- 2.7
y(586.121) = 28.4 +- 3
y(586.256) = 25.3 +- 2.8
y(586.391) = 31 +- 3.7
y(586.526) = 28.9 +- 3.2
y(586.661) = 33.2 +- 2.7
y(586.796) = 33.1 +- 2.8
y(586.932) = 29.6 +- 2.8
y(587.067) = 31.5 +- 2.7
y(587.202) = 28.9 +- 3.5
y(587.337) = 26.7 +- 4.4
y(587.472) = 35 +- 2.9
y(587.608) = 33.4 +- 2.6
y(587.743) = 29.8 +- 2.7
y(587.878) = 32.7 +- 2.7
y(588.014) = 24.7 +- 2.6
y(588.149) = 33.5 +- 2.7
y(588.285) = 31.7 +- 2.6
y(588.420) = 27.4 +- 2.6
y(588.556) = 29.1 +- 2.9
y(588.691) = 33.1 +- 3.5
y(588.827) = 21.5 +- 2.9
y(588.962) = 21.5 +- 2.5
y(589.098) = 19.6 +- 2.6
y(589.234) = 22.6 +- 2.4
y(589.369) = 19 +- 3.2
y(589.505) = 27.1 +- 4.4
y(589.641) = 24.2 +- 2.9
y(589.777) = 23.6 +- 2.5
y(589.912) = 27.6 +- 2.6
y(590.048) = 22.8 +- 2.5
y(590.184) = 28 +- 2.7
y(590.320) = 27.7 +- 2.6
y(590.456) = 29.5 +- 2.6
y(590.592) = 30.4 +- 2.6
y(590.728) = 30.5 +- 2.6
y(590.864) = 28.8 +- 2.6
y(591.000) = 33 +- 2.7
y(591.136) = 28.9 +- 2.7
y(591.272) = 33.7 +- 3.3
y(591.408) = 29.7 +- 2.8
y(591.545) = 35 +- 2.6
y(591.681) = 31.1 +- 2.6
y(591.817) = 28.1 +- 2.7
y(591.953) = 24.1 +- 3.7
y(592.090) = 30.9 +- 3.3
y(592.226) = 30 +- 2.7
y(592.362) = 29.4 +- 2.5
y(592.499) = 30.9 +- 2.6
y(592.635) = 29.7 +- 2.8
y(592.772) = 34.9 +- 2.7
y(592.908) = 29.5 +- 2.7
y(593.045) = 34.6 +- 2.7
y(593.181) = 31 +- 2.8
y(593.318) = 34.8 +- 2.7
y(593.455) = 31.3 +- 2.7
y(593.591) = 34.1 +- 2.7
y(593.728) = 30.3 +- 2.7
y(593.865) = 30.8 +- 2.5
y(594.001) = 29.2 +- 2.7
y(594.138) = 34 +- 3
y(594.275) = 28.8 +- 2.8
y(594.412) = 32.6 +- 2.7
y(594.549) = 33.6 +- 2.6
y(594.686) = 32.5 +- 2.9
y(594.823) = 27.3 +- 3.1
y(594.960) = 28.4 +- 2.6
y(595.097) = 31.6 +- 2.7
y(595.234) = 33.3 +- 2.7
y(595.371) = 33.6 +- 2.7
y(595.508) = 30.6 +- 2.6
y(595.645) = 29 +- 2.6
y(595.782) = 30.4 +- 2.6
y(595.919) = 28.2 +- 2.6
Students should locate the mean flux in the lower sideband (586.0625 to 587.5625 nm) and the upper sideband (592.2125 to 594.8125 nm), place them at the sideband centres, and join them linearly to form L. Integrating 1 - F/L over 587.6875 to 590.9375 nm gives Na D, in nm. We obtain 0.40 nm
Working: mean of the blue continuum 30.2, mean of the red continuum 31.6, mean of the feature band 26.9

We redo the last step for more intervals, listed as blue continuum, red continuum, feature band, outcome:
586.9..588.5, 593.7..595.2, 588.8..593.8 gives 0.32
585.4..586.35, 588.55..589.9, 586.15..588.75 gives -0.38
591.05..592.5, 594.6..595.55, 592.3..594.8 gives -0.08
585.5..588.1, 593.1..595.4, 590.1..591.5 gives 0.04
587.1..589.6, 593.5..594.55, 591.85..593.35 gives -0.01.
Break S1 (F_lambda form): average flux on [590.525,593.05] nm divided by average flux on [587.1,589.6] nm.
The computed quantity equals 1.11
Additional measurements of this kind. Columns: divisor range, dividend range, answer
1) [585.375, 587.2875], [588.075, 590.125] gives 0.86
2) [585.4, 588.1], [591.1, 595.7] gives 1.04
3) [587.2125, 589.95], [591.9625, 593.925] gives 1.15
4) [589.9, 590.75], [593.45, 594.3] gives 1.12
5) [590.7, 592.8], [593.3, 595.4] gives 1.03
